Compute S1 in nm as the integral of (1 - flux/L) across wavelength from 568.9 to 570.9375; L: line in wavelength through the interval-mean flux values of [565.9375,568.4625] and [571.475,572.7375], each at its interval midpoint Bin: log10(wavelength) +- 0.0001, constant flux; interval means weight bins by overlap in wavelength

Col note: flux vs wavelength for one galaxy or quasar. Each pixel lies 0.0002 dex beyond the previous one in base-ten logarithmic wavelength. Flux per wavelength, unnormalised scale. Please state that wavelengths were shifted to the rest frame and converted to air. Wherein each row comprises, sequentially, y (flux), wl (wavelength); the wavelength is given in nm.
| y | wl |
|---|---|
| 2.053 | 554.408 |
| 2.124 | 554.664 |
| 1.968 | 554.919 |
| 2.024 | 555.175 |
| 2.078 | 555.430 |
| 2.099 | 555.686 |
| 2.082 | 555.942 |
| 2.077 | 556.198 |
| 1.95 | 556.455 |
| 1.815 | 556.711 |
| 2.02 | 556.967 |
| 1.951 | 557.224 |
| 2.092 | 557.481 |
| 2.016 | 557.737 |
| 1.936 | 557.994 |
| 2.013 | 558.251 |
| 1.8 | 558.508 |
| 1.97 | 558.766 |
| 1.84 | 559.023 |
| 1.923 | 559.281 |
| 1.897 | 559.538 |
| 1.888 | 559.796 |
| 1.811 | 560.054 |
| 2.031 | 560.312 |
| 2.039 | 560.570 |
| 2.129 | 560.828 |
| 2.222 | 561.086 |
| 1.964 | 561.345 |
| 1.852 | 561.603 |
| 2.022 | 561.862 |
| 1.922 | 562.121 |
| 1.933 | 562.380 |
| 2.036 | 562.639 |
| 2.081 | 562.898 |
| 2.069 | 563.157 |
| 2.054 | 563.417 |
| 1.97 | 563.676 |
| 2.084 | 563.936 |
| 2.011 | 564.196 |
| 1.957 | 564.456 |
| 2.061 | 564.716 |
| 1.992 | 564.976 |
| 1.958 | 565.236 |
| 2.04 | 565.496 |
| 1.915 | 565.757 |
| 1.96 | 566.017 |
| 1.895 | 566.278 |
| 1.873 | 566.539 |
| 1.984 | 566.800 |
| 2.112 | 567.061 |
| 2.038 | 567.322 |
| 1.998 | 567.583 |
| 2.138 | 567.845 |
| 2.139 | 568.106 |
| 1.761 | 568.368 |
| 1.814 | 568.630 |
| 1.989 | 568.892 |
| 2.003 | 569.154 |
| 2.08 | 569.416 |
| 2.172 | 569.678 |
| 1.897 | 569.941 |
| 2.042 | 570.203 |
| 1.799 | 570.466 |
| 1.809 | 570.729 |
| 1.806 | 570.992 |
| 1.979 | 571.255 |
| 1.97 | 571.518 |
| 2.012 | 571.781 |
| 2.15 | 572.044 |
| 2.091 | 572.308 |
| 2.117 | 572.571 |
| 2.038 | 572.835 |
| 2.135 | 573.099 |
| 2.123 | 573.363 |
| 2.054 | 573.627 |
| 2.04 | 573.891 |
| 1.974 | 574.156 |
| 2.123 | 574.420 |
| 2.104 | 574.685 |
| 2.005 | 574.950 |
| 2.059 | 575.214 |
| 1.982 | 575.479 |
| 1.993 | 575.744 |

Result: 0.07 nm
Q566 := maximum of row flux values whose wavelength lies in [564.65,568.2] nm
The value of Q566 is 2.139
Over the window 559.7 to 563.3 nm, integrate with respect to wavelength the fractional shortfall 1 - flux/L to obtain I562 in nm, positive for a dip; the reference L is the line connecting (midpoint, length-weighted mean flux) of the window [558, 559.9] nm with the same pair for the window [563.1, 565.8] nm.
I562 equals -0.09 nm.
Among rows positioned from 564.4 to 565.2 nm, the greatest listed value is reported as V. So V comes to 2.061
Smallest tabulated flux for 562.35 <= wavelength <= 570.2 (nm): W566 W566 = 1.761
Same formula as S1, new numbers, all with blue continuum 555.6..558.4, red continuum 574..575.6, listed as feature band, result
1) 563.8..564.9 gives -0.004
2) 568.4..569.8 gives 0.025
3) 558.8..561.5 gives 0.048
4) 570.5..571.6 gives 0.083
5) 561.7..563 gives 0.013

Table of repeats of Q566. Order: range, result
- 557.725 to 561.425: 2.222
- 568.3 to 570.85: 2.172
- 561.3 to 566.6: 2.084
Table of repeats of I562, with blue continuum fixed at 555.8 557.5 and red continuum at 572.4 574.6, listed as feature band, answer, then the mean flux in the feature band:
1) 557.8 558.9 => 0.036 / 1.93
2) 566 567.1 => 0.048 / 1.95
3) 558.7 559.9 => 0.063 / 1.9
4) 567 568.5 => 0.015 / 2.03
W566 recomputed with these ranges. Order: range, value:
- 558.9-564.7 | 1.811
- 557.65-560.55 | 1.8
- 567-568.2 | 1.998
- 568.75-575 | 1.799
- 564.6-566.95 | 1.873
